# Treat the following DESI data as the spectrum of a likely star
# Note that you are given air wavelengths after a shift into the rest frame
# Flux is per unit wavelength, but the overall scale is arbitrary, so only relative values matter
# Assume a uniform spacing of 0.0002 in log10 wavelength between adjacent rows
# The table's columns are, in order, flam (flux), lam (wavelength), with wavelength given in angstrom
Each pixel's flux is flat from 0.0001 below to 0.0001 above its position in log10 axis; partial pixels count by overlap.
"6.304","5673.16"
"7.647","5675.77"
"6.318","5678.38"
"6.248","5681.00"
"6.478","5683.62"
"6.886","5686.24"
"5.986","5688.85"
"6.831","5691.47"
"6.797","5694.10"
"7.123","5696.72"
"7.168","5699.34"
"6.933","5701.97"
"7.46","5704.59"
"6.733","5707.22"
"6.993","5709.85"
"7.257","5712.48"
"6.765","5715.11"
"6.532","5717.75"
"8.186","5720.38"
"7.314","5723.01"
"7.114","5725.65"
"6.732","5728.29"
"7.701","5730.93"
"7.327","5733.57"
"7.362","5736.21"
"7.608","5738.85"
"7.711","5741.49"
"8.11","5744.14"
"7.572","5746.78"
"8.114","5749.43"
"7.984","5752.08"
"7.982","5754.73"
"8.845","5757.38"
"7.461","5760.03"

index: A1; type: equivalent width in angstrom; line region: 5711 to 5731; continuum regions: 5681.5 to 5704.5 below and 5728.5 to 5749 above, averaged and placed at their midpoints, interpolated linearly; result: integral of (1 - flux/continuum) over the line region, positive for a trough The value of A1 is 0.3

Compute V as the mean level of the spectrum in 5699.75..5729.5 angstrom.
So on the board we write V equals 7.09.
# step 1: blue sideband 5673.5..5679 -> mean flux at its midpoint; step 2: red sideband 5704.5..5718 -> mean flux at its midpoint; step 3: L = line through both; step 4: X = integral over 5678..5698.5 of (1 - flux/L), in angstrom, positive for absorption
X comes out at 1.0 angstrom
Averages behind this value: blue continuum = 6.96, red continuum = 6.94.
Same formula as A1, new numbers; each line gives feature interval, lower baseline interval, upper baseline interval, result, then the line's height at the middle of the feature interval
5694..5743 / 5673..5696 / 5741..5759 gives 1.0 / 7.37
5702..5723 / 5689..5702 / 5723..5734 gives -0.2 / 7.05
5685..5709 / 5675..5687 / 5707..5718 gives -0.4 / 6.78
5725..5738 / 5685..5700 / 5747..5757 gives 0.6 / 7.61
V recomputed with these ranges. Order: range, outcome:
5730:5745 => 7.62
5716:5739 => 7.29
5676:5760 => 7.24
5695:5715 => 7.07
